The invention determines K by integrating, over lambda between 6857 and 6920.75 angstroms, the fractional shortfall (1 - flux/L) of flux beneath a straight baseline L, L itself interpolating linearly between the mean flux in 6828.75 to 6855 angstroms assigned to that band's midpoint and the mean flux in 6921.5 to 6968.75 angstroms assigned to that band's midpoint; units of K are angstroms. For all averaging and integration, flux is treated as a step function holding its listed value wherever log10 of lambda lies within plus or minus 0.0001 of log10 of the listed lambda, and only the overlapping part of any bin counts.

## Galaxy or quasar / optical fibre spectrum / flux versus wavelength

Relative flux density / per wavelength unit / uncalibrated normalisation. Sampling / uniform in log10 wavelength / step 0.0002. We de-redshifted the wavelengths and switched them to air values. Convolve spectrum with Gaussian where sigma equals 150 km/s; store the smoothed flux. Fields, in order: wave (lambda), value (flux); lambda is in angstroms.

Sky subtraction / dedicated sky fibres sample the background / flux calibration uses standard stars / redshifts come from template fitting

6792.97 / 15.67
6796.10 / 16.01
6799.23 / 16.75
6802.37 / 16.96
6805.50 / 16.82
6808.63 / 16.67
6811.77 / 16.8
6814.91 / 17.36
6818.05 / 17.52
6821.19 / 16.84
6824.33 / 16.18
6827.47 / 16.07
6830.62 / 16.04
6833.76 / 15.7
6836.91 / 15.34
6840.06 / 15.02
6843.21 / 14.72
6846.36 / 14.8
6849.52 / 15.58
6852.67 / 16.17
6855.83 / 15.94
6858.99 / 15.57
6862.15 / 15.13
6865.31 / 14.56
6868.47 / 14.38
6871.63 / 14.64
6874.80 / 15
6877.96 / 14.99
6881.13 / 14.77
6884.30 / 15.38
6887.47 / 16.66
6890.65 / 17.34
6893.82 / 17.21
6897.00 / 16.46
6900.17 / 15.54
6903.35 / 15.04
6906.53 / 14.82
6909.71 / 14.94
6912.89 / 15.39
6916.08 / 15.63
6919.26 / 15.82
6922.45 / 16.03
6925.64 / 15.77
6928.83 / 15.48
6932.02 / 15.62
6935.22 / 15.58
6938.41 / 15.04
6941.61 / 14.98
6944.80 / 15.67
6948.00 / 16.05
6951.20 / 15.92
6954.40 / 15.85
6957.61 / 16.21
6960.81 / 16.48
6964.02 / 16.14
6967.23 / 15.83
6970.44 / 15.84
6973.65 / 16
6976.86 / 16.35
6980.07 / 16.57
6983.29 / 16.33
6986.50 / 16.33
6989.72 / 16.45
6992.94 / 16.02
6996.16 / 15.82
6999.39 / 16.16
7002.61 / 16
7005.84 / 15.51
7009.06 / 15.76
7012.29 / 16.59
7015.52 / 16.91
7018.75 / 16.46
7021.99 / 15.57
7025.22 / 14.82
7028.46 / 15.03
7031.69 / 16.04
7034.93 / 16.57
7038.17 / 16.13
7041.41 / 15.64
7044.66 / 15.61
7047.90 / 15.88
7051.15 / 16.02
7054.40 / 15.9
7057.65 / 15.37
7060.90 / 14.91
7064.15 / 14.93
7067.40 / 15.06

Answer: 0.51 angstroms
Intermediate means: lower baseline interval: 15.4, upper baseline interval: 15.8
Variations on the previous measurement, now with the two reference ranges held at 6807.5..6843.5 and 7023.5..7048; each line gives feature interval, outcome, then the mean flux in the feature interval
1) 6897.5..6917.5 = 0.92 angstroms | 15.3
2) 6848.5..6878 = 1.72 angstroms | 15.2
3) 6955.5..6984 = -0.56 angstroms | 16.2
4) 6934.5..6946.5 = 0.48 angstroms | 15.3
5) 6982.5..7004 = -0.46 angstroms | 16.2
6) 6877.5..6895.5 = -0.05 angstroms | 16.1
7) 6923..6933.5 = 0.21 angstroms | 15.7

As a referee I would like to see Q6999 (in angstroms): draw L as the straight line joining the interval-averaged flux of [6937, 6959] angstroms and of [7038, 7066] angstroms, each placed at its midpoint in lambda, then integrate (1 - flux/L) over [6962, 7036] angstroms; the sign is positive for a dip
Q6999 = -2.0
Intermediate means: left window 15.7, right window 15.6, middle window 16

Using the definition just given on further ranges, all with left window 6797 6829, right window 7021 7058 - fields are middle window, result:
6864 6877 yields 1.5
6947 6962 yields 0.0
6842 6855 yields 1.0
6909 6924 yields 0.6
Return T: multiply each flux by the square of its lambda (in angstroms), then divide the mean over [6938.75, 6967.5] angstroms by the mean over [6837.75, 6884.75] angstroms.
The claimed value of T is 1.08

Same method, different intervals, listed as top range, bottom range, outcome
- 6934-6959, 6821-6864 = 1.03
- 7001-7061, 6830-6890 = 1.09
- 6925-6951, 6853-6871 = 1.05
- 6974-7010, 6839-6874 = 1.11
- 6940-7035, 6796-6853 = 1.04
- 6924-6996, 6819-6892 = 1.06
